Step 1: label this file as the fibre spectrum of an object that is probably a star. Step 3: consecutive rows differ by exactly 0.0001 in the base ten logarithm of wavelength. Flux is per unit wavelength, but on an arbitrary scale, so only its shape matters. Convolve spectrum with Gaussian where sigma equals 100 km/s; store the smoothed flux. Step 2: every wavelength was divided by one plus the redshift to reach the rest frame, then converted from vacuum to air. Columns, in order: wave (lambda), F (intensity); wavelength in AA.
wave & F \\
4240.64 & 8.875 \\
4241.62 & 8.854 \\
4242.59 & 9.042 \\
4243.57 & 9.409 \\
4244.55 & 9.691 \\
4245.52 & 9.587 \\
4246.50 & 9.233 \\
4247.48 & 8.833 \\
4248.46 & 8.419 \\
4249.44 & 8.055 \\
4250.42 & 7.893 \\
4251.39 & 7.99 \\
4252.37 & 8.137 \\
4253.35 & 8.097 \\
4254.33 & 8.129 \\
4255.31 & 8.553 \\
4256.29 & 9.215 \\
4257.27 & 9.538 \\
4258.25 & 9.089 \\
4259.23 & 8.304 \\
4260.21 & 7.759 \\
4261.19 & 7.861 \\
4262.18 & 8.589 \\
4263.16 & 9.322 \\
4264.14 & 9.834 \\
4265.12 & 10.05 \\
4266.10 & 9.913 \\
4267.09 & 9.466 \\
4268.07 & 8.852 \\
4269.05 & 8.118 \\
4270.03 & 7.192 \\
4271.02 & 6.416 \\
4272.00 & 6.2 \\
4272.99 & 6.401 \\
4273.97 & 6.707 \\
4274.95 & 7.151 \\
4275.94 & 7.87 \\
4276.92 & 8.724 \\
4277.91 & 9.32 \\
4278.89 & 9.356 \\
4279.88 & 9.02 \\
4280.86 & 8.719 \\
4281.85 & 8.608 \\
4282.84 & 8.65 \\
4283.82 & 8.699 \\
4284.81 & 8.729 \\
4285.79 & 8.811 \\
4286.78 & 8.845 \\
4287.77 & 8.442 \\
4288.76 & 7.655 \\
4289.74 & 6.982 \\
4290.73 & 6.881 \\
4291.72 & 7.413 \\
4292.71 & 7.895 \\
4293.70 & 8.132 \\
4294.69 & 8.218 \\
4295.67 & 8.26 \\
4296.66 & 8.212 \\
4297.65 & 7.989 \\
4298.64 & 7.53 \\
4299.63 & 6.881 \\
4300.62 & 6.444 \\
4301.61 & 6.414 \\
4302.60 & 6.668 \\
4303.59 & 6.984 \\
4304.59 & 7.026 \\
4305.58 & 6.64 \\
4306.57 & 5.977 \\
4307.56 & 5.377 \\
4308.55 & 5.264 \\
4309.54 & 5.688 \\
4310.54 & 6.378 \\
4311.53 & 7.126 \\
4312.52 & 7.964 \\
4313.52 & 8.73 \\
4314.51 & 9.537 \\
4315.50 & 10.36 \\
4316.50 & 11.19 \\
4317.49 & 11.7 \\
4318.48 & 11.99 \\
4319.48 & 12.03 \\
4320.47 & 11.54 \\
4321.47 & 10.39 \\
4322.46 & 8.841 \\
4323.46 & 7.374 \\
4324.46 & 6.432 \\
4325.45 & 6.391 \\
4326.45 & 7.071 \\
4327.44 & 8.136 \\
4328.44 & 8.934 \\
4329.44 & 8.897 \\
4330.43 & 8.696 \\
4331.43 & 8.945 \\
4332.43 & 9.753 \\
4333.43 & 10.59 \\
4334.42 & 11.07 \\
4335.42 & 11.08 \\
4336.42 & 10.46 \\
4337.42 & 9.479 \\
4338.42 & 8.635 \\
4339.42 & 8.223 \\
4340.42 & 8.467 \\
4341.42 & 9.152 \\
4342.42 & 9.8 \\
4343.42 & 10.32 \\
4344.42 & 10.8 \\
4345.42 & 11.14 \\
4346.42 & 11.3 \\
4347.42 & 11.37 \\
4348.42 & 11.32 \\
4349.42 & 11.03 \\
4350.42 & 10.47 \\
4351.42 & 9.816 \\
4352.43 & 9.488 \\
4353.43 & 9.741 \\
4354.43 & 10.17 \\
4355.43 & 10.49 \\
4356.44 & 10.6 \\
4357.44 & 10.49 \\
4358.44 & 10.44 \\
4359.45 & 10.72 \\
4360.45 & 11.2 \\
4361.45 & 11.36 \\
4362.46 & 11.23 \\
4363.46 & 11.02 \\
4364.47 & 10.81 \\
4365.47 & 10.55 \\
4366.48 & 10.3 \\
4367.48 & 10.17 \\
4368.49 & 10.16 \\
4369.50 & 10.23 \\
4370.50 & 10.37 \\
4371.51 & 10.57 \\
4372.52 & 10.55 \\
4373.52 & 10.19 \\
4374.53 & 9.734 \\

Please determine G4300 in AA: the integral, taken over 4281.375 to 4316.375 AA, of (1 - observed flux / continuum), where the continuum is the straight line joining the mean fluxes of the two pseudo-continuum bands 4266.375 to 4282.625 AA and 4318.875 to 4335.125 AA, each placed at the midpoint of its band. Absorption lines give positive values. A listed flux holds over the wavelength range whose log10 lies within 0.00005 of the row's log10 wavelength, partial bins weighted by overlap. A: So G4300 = 3.71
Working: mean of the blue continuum 8.04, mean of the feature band 7.62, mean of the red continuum 9.11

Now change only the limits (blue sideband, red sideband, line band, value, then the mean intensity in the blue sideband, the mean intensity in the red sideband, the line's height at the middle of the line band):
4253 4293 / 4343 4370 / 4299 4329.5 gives 4.6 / 8.33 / 10.6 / 9.46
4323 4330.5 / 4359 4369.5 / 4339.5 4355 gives -1.5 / 7.69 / 10.7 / 9.35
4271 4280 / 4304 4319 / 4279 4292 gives -0.8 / 7.73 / 8.06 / 7.82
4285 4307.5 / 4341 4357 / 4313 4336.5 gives -1.4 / 7.44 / 10.4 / 9.07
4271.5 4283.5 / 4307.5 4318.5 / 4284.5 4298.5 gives 0.3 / 8.07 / 8.41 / 8.21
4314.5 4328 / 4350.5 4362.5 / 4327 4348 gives 0.3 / 9.49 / 10.4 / 9.93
